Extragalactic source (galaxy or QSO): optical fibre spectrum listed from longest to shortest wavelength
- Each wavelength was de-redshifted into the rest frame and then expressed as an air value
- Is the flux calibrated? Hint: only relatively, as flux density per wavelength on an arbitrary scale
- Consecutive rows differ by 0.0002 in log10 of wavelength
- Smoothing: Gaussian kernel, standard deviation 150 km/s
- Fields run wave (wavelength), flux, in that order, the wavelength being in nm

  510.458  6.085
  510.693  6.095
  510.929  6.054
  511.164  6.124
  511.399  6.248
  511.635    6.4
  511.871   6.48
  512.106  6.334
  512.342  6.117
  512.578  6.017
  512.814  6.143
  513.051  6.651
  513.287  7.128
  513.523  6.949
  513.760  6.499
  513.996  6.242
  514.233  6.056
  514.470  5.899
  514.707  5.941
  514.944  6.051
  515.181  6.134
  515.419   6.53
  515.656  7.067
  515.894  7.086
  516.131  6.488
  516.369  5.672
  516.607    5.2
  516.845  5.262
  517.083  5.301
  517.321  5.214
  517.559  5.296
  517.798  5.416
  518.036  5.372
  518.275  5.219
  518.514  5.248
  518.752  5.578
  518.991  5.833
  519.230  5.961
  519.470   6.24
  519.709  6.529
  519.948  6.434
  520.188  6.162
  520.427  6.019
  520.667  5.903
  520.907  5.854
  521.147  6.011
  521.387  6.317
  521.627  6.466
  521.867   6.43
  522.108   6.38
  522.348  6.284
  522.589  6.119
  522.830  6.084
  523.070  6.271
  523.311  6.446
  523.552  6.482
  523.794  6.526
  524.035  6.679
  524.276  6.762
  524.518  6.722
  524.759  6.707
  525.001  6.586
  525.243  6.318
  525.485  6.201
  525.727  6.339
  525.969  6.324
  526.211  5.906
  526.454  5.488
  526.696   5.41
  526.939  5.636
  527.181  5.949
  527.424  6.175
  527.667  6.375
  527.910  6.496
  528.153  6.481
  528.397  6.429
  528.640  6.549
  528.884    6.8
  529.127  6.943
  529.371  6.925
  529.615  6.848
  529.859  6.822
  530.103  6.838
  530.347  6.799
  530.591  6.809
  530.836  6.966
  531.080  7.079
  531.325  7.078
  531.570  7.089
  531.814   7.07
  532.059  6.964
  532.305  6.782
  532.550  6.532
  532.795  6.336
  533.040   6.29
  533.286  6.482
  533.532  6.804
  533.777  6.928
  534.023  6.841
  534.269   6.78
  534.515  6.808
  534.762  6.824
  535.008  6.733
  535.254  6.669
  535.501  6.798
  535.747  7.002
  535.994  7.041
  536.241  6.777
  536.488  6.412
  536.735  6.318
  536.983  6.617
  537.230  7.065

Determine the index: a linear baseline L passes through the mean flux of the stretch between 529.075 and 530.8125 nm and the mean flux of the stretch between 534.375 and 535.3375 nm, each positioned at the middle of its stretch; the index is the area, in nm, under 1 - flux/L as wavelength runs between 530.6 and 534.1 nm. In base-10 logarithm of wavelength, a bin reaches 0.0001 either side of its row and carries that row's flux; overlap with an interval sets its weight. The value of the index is 0.00 nm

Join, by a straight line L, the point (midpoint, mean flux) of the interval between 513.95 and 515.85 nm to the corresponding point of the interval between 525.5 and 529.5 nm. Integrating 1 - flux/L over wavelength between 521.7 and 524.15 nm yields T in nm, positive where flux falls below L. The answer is -0.04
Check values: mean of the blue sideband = 6.27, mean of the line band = 6.37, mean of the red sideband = 6.26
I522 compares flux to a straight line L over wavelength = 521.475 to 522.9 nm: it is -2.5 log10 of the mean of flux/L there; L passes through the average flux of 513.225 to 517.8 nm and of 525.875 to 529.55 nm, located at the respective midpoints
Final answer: -0.021 mag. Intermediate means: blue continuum 6.07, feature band 6.3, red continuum 6.27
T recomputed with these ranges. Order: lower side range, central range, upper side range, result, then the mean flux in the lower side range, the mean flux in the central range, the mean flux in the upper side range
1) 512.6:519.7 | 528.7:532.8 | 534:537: -0.199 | 6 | 6.87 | 6.74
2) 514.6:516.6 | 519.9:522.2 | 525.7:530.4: 0.054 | 6.31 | 6.19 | 6.37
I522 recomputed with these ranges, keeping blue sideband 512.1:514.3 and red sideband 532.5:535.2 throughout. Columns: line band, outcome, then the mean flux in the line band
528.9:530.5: -0.04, 6.86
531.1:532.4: -0.06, 7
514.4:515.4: 0.07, 6.06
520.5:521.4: 0.09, 5.98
